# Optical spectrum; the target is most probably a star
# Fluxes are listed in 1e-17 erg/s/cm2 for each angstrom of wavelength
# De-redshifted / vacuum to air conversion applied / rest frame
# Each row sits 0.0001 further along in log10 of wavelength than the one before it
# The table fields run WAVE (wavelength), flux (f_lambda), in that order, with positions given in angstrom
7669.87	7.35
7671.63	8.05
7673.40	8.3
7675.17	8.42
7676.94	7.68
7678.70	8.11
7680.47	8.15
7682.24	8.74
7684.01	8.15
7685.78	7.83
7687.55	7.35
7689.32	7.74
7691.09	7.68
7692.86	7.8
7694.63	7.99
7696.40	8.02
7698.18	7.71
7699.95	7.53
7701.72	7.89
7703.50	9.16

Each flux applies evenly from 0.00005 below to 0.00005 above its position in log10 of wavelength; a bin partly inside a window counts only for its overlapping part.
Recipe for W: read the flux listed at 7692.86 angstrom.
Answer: 7.8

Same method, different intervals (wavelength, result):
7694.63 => 7.99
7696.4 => 8.02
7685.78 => 7.83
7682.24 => 8.74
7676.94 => 7.68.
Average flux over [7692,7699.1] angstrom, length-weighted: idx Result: 7.88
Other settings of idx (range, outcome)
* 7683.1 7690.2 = 7.77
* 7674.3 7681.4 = 8.1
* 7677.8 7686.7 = 8.19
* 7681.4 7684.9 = 8.44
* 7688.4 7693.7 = 7.74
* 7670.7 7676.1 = 8.24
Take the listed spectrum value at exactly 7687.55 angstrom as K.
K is 7.35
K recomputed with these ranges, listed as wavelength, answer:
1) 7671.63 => 8.05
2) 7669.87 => 7.35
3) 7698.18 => 7.71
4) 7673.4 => 8.3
